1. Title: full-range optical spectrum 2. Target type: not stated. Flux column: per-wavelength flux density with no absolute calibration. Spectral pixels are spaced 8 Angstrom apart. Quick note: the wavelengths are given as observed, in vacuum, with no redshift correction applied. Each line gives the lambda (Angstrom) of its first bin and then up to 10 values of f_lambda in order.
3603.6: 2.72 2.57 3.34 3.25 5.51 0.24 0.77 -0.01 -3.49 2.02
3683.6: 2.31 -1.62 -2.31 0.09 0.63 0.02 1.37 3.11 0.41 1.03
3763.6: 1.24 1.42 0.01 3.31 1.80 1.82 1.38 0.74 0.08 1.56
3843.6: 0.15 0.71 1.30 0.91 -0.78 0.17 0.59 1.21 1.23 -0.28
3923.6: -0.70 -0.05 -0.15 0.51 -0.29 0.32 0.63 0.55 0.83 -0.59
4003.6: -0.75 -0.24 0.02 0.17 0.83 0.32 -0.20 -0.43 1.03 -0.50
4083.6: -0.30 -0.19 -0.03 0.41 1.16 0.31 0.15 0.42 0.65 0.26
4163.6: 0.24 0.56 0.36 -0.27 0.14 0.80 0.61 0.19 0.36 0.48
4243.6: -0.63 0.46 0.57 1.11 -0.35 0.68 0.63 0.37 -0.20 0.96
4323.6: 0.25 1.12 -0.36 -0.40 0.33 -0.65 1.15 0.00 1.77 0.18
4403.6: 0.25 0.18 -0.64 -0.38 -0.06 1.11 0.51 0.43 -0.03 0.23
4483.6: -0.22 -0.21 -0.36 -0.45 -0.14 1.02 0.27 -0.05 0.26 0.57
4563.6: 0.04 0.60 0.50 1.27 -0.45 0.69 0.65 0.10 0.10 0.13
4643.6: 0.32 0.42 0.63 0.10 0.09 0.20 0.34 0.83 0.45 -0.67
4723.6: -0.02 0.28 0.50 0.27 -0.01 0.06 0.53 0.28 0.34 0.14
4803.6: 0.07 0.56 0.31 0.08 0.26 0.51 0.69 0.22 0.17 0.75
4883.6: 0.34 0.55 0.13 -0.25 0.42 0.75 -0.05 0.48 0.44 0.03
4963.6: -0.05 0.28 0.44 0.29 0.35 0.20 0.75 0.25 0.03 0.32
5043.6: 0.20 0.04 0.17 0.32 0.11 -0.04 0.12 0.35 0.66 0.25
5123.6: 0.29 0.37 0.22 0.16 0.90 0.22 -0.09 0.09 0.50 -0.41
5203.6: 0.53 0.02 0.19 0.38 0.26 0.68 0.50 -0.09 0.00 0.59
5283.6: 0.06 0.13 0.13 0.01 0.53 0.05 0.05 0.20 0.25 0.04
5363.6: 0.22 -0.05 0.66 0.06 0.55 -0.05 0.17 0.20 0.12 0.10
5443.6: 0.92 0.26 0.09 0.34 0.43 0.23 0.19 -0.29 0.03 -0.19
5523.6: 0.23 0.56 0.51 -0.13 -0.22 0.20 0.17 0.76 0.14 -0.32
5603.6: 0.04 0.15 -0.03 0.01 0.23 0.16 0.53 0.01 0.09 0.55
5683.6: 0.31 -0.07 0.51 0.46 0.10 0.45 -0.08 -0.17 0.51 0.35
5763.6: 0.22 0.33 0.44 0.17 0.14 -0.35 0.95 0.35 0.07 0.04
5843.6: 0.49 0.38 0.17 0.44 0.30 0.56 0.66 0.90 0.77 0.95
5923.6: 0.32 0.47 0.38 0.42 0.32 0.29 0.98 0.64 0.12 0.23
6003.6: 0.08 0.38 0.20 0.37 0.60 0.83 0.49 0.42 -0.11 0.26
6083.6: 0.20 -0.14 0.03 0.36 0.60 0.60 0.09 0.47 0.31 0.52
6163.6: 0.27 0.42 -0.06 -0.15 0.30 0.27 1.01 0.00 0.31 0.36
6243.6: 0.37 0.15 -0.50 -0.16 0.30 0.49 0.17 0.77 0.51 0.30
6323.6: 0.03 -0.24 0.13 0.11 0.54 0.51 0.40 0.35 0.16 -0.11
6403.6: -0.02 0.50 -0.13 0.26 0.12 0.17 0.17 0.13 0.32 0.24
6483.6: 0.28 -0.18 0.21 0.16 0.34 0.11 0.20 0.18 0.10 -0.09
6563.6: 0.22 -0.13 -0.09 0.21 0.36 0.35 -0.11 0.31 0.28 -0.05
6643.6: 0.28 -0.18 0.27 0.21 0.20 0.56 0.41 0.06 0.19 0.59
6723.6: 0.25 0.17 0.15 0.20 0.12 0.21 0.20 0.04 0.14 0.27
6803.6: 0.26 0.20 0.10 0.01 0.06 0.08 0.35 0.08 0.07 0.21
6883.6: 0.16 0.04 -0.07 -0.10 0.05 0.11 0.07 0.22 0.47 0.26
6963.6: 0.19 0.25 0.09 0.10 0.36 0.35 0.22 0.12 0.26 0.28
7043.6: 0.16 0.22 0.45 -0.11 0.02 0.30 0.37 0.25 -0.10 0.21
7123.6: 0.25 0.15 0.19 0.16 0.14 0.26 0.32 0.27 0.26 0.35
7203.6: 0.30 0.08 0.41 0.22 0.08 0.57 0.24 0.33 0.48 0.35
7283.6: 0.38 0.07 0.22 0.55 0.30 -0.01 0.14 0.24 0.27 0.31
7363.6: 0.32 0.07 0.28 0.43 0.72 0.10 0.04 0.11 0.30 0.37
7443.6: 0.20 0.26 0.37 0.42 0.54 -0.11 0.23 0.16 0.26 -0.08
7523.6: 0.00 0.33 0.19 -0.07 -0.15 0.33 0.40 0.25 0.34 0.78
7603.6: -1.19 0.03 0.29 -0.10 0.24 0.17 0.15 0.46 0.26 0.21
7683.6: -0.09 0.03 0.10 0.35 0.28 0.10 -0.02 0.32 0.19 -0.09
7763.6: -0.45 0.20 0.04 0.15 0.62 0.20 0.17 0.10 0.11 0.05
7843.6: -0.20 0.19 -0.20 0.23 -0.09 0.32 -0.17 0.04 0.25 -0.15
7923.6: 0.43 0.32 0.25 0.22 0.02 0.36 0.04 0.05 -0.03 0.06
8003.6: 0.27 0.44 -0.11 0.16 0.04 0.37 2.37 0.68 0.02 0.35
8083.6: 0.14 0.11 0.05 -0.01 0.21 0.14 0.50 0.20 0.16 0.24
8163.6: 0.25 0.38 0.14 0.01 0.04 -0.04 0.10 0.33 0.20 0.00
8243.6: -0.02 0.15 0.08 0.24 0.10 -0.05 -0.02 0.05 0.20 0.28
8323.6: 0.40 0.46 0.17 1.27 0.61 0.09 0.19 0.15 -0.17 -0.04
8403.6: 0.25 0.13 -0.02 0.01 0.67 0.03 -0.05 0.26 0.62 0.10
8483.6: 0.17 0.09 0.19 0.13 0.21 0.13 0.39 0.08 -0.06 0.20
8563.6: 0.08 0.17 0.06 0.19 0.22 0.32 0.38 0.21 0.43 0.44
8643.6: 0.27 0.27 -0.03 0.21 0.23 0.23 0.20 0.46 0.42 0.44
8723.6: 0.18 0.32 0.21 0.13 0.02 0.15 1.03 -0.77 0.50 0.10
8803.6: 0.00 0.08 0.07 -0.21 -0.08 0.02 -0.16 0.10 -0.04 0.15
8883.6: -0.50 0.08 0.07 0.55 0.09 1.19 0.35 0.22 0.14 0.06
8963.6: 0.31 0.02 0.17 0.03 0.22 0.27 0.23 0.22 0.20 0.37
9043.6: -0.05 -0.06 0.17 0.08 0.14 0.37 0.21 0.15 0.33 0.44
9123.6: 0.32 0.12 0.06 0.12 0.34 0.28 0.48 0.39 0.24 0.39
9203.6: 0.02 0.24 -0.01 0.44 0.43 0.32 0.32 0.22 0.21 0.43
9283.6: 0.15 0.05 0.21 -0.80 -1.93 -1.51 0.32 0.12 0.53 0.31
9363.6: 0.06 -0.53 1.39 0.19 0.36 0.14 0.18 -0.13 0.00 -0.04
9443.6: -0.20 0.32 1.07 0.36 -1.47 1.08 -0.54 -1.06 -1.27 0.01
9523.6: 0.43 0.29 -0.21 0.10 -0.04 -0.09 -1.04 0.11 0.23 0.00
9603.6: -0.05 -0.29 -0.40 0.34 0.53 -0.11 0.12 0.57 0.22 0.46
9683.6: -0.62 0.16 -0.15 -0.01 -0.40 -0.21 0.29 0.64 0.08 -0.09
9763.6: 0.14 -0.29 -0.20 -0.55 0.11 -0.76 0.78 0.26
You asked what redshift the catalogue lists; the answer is 1.160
